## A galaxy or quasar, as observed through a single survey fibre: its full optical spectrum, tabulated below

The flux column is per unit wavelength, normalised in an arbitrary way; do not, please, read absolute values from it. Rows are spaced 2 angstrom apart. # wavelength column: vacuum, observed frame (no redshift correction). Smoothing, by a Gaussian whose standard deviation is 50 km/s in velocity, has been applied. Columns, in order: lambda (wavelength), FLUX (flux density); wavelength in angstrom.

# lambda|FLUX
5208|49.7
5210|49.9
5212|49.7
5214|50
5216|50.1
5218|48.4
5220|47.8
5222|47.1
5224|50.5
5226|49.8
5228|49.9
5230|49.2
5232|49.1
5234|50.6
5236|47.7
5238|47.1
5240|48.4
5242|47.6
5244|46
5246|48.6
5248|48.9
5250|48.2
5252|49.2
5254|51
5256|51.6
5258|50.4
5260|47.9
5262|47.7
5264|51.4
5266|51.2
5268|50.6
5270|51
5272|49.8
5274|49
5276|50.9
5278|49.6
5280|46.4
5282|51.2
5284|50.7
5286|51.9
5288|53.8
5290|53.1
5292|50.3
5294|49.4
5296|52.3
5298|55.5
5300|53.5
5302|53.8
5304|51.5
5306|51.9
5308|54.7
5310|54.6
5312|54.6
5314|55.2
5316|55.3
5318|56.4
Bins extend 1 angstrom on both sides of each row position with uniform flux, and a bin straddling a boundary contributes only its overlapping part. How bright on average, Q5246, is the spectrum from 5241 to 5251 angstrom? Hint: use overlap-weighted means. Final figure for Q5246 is 47.9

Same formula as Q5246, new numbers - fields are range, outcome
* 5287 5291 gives 53.5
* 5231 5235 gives 49.9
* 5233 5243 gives 48.3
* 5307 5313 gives 54.6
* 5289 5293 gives 51.7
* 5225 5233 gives 49.5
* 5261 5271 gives 50.4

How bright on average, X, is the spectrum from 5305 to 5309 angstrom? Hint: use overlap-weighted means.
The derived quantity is 53.3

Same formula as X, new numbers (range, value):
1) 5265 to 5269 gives 50.9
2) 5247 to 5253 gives 48.8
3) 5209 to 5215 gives 49.9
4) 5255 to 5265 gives 49.8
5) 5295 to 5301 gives 53.8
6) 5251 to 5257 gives 50.6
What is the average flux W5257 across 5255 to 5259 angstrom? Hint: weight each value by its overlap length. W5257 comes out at 51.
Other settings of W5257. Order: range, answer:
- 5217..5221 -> 48.1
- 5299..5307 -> 52.7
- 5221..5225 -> 48.8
